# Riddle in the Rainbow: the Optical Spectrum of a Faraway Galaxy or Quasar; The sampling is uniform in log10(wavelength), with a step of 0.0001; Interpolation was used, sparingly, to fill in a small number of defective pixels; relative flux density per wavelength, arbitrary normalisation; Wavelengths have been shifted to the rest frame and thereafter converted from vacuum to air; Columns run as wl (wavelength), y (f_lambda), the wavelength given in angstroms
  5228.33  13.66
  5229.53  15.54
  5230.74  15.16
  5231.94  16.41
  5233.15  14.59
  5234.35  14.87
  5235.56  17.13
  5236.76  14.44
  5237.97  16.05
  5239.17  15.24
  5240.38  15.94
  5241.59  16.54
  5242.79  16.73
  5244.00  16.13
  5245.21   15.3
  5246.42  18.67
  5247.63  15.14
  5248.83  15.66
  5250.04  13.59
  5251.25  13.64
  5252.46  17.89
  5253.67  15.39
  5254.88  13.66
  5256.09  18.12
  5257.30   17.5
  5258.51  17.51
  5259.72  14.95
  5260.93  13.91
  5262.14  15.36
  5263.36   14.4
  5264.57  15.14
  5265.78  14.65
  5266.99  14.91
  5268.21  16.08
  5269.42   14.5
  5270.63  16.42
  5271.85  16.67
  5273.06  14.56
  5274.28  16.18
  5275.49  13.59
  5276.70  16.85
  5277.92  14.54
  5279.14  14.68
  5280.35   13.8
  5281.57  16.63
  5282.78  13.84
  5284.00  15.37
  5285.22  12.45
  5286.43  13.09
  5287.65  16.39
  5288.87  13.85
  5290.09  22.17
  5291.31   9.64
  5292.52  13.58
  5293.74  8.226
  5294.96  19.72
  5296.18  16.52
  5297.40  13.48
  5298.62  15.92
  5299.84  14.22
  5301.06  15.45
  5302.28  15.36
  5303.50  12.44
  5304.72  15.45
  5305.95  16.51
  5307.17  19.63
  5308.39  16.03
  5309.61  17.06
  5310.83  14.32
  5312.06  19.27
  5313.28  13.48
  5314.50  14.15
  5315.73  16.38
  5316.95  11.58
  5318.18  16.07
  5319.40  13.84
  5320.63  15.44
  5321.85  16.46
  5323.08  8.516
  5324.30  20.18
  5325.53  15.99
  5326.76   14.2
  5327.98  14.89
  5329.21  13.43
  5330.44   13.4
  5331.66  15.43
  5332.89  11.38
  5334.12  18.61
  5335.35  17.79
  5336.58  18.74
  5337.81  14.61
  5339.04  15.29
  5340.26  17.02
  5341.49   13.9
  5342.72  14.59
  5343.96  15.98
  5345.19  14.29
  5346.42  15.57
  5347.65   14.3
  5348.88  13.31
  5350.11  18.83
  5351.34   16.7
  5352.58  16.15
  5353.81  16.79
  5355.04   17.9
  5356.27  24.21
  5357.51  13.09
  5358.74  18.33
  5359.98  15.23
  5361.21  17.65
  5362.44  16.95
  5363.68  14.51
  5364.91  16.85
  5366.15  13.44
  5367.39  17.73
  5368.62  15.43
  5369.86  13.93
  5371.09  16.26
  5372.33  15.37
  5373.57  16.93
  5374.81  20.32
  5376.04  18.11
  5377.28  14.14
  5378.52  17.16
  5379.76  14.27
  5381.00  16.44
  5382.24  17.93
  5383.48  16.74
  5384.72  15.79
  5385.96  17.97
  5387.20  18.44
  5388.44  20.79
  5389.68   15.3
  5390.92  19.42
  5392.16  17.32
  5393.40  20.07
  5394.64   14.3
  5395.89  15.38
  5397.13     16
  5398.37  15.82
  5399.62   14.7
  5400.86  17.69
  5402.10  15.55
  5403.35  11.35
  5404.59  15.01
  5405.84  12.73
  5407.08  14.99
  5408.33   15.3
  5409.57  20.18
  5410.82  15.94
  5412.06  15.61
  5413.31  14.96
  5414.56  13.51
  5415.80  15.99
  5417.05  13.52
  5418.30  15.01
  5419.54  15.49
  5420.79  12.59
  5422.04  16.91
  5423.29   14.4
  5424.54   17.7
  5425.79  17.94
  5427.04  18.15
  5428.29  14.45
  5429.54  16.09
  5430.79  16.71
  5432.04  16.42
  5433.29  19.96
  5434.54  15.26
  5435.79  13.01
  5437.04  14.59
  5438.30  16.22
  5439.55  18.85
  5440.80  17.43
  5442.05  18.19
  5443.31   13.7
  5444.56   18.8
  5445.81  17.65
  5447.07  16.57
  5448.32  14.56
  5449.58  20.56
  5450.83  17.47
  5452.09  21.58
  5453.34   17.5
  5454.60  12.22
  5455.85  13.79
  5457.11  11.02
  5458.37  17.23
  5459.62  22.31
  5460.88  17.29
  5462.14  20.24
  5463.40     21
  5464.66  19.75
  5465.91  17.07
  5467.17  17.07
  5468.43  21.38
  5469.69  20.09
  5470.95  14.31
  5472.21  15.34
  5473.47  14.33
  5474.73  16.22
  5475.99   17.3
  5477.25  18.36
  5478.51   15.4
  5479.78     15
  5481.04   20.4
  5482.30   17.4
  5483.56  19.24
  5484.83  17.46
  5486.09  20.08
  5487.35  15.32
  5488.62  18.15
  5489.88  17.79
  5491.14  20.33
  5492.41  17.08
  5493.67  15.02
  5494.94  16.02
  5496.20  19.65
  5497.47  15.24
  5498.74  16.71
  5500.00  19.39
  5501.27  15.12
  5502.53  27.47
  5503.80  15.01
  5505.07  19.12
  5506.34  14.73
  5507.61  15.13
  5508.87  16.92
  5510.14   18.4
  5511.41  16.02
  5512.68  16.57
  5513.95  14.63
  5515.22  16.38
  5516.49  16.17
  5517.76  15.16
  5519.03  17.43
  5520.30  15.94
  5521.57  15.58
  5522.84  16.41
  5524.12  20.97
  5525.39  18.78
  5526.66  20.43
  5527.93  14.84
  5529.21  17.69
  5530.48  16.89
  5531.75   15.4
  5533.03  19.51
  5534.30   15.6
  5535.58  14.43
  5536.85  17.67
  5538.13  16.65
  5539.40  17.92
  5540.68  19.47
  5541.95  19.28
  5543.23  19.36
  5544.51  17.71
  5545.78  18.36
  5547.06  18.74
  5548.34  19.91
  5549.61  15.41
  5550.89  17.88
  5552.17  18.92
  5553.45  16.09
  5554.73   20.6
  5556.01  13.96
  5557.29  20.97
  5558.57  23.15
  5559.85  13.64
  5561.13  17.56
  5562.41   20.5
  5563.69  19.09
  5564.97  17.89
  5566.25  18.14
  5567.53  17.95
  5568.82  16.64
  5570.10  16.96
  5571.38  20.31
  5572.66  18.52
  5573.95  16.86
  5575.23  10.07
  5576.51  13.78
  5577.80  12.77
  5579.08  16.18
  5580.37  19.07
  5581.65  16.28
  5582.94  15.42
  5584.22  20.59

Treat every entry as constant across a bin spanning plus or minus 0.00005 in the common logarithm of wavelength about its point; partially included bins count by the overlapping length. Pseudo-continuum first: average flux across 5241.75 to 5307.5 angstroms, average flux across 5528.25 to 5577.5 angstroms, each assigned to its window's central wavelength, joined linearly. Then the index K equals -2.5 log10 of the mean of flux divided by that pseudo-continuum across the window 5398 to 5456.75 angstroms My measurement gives 0.04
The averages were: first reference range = 15.3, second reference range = 17.6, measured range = 16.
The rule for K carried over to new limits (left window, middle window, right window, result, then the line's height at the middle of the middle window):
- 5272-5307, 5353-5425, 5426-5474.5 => 0.00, 16.2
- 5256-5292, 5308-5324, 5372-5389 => 0.08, 16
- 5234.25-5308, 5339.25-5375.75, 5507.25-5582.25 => -0.02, 16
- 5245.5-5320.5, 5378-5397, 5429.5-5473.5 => -0.04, 16.4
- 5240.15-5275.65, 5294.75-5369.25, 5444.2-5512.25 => 0.04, 16.3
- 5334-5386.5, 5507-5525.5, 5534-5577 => 0.05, 17.4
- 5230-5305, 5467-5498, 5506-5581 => -0.03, 16.8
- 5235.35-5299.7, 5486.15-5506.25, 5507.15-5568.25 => -0.04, 17.2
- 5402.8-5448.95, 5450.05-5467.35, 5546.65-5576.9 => -0.08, 16.3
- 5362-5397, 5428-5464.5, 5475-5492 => 0.03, 17.4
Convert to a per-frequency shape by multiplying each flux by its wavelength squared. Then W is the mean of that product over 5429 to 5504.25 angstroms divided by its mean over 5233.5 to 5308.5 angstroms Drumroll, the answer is 1.22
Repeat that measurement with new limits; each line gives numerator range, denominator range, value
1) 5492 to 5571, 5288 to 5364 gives 1.22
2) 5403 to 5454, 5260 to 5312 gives 1.13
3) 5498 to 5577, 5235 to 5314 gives 1.25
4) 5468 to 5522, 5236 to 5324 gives 1.22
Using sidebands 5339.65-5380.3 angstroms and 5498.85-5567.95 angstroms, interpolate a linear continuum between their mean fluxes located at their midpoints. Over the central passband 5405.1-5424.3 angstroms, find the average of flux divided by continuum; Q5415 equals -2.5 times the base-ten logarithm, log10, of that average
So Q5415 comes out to 0.10 mag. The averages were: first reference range 16.2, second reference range 17.6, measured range 15.2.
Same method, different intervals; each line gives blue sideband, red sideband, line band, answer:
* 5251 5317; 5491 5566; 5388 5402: -0.04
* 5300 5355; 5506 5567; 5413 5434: 0.03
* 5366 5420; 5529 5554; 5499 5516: 0.00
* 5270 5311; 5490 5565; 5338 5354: 0.01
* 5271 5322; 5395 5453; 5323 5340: 0.00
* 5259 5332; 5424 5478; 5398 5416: 0.09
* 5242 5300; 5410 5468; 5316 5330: 0.07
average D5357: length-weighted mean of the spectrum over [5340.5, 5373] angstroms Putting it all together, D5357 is 16.1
